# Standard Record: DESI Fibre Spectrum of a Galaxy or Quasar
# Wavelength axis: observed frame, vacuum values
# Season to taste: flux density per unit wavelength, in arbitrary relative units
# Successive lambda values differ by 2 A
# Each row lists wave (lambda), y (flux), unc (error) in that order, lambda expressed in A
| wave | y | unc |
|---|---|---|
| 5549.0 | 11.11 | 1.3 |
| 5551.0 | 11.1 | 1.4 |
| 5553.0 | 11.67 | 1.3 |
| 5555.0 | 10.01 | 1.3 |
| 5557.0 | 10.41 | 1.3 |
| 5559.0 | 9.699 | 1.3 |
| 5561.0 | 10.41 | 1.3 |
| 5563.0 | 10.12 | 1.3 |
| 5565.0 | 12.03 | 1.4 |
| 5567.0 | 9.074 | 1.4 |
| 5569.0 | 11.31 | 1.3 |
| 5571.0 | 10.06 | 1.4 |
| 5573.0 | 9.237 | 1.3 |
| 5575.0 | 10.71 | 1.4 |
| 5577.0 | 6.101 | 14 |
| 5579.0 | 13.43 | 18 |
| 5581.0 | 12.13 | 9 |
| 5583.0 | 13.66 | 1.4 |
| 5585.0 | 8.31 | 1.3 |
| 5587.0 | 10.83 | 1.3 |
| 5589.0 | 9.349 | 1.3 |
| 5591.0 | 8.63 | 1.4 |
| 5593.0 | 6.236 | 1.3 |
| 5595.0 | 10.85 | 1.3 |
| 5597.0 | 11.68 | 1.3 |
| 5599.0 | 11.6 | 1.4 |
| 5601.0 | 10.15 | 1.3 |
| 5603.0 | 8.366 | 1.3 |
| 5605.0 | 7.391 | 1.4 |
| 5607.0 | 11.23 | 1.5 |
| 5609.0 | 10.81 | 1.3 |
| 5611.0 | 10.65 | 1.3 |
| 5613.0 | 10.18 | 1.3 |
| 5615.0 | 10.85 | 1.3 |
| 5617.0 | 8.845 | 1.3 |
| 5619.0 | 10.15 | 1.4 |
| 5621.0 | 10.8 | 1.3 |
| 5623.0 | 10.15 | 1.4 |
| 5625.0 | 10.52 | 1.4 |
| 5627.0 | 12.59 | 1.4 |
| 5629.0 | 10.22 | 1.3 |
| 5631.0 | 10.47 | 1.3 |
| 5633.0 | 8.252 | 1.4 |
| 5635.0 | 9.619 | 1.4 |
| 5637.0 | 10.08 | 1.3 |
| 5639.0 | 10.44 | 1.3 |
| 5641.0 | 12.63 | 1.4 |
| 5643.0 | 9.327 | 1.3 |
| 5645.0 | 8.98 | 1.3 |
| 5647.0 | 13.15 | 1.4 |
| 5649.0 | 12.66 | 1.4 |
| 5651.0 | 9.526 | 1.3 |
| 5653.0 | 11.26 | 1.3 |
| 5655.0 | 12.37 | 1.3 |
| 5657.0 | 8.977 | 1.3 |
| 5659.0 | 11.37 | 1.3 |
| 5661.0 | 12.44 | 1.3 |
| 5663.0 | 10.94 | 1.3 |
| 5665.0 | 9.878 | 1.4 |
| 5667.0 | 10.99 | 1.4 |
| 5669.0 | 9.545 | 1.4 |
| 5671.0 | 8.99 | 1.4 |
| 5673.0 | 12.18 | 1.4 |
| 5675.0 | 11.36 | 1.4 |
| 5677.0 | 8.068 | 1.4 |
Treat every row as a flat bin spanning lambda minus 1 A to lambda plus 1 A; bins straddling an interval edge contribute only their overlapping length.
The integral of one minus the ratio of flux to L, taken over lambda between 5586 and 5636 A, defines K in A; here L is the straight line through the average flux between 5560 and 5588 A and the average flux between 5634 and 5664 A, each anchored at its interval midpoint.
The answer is 3.3 A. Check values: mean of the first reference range 10.5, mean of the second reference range 10.9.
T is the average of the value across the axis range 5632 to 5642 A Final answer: 10.2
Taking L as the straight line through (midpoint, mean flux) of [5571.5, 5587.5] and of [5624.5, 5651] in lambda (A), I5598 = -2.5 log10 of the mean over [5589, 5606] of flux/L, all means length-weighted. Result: 0.13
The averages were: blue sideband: 10.5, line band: 9.36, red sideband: 10.6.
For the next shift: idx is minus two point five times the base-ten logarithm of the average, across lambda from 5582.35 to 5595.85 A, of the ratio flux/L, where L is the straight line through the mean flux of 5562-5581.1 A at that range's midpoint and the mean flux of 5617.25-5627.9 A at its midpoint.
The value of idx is 0.10 mag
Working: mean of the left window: 10.3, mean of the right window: 10.7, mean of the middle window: 9.58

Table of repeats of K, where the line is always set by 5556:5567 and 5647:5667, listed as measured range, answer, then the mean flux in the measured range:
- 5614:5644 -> 1.6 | 10.3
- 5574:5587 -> -0.2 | 10.7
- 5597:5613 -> 0.9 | 10.1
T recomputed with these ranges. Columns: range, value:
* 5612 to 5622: 10.2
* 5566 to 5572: 10.1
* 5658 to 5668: 11.1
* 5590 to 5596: 8.57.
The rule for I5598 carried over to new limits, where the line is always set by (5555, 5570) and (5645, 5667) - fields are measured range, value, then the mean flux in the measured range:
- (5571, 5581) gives 0.042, 10.1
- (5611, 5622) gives 0.064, 10.2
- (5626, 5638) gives 0.077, 10.2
